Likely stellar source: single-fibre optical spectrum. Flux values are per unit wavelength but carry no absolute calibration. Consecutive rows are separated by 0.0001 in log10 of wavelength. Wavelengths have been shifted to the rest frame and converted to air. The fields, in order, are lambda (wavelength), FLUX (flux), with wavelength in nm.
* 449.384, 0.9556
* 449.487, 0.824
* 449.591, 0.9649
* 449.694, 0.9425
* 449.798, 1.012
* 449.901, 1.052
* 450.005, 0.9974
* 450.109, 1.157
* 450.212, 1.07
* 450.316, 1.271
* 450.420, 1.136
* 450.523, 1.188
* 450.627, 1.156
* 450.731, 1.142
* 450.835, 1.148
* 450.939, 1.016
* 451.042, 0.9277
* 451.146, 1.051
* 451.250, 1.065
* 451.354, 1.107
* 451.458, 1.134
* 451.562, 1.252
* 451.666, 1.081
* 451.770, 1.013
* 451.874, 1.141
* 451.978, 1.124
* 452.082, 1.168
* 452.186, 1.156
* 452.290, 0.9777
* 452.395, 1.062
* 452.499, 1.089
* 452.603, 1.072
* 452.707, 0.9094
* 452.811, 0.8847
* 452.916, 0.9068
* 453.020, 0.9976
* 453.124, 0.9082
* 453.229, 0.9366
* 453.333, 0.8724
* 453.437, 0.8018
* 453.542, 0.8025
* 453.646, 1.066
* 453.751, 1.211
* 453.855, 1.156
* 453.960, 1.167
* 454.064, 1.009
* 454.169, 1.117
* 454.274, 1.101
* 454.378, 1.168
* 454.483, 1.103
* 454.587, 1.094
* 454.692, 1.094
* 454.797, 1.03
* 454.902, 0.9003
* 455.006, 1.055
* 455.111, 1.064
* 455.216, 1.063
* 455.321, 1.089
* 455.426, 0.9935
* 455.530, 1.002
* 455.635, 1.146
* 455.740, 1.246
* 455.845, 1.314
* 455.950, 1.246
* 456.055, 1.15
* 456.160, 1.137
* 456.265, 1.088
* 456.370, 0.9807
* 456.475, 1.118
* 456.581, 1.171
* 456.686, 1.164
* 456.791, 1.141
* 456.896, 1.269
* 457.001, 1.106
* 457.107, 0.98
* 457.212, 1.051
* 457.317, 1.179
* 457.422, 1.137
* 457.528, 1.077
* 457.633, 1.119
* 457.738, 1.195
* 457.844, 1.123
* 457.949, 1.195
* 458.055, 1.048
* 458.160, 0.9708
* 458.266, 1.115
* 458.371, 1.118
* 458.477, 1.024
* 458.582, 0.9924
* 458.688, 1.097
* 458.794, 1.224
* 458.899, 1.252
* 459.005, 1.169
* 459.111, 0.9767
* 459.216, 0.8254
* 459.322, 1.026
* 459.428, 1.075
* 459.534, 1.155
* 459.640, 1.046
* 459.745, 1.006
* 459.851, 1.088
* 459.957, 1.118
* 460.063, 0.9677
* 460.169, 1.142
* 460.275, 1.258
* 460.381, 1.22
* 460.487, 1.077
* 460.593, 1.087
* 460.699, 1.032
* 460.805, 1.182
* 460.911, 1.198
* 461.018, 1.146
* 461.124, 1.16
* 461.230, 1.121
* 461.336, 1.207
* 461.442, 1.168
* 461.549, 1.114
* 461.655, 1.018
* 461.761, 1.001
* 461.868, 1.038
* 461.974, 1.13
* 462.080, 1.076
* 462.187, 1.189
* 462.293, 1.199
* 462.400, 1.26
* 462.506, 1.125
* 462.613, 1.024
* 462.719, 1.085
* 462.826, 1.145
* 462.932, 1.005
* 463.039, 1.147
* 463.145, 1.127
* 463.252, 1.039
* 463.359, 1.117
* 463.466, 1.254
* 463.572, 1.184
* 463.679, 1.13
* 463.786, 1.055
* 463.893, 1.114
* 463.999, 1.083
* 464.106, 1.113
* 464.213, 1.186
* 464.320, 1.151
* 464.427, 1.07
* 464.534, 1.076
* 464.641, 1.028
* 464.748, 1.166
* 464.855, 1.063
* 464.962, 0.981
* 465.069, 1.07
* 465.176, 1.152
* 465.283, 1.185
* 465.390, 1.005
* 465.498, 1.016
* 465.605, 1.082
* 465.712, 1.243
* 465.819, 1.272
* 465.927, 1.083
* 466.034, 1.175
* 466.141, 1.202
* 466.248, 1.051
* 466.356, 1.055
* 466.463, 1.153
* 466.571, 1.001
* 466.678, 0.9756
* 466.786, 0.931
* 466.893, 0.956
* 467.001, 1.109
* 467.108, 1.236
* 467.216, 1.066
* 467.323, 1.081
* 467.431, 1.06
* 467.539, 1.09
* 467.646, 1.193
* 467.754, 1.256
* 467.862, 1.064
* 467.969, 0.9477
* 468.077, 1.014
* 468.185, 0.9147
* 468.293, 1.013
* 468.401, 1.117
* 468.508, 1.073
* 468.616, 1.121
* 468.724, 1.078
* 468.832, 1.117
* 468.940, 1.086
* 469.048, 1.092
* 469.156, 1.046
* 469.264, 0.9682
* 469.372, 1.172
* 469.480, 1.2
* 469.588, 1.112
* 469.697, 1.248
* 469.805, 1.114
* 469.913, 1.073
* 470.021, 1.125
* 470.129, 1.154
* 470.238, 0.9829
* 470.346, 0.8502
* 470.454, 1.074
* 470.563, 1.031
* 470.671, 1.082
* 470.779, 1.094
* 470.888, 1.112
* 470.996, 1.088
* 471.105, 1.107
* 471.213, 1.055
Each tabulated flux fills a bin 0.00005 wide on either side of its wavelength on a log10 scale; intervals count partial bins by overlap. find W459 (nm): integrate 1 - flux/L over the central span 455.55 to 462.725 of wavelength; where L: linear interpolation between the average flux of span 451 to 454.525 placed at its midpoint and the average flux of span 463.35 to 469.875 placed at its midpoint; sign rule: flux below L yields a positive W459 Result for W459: -0.31 nm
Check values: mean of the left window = 1.05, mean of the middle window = 1.12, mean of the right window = 1.1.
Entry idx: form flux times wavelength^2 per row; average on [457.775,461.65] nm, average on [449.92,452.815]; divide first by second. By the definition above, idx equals 1.05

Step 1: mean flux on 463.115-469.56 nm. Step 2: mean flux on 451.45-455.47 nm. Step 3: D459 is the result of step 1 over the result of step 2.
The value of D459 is 1.05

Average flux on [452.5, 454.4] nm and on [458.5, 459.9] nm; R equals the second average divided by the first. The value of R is 1.1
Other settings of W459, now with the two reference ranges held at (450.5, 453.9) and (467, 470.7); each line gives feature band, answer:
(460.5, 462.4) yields -0.103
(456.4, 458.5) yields -0.115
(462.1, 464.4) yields -0.124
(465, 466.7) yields -0.050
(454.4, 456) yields -0.069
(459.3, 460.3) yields -0.021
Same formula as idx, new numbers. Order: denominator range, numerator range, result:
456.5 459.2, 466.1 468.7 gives 1.00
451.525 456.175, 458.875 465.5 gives 1.08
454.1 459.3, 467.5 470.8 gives 1.04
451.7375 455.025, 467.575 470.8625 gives 1.12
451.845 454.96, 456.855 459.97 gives 1.08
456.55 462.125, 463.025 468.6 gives 1.02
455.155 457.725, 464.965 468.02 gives 1.02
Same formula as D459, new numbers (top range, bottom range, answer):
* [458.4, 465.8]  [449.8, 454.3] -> 1.04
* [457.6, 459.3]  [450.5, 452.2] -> 0.98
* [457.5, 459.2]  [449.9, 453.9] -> 1.04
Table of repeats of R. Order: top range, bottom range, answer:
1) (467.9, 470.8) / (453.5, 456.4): 0.98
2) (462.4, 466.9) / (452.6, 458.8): 1.02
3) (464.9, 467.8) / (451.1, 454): 1.06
